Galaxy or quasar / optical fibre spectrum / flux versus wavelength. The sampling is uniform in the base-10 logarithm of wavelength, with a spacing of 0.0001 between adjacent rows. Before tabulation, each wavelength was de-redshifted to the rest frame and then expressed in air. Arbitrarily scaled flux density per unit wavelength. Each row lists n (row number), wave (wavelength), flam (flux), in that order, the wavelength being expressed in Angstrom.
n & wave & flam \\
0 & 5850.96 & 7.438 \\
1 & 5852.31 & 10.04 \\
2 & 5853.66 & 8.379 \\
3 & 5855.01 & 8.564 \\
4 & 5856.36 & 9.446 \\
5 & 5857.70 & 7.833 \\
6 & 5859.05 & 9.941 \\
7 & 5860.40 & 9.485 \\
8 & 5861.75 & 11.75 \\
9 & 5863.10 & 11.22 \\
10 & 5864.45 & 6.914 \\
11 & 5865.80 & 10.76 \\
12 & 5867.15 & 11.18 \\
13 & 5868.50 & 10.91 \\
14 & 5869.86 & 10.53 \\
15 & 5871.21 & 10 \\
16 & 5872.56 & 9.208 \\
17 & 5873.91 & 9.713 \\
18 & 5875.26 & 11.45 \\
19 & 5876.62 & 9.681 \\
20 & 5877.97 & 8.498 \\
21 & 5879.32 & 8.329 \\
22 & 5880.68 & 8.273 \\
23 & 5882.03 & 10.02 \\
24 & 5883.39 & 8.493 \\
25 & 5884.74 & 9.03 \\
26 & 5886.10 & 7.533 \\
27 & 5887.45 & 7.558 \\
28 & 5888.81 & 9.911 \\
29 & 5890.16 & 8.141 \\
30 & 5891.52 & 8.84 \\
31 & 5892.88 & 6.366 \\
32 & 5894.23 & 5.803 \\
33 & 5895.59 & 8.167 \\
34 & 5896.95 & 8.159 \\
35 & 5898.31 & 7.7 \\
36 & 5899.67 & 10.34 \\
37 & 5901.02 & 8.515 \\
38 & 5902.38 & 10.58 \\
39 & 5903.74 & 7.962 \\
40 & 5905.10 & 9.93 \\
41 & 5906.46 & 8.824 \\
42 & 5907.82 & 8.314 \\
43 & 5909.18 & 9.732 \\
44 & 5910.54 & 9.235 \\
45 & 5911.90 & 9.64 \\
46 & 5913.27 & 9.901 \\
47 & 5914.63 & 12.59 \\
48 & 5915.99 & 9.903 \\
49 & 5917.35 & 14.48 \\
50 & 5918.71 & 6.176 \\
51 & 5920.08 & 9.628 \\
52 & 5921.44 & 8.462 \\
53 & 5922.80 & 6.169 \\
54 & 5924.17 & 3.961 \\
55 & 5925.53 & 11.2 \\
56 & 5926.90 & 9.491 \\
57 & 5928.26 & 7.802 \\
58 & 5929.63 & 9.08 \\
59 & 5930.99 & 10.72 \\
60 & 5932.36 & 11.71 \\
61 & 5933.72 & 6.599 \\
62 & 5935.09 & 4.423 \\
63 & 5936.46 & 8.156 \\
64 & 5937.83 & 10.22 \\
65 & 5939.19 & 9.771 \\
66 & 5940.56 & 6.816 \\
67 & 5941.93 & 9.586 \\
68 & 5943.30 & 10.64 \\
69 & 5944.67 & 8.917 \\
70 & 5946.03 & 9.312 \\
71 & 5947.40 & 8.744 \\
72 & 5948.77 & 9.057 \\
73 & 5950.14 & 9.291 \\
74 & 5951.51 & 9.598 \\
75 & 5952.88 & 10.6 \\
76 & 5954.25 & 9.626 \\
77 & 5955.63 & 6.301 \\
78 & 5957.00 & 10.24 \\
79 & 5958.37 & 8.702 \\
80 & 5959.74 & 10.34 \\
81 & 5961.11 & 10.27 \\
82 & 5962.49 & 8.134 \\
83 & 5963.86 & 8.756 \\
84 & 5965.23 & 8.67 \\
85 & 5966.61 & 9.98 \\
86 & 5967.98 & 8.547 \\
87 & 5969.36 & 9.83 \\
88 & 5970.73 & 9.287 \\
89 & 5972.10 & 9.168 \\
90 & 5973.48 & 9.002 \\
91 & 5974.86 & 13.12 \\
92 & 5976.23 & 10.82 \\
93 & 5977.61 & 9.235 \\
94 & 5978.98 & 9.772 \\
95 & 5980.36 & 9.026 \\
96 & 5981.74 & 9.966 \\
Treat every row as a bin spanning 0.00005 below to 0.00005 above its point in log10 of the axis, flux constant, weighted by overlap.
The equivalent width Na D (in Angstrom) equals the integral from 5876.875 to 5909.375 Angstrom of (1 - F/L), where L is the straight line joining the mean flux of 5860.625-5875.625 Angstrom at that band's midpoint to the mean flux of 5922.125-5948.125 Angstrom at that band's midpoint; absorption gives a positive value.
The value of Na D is 3.7 Angstrom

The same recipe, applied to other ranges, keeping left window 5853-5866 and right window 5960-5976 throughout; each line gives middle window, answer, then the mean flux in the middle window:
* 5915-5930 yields 1.1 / 8.83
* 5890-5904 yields 1.8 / 8.24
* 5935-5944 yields 0.7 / 8.78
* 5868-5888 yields 0.3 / 9.28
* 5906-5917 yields -0.5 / 9.93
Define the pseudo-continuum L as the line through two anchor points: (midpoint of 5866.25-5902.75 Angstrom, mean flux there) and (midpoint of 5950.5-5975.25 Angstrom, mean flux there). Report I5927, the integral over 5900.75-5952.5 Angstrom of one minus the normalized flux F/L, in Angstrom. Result 0.7 Angstrom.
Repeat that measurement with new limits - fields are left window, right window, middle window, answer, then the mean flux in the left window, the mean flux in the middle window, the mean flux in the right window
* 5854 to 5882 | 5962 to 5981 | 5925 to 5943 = 1.3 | 9.68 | 8.9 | 9.54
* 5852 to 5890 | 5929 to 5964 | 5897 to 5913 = 0.2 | 9.43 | 9.14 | 9.07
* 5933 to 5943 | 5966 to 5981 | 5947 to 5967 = -0.5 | 8.06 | 9.21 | 9.8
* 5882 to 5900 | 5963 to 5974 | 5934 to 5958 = 0.0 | 8.18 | 8.86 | 9.14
